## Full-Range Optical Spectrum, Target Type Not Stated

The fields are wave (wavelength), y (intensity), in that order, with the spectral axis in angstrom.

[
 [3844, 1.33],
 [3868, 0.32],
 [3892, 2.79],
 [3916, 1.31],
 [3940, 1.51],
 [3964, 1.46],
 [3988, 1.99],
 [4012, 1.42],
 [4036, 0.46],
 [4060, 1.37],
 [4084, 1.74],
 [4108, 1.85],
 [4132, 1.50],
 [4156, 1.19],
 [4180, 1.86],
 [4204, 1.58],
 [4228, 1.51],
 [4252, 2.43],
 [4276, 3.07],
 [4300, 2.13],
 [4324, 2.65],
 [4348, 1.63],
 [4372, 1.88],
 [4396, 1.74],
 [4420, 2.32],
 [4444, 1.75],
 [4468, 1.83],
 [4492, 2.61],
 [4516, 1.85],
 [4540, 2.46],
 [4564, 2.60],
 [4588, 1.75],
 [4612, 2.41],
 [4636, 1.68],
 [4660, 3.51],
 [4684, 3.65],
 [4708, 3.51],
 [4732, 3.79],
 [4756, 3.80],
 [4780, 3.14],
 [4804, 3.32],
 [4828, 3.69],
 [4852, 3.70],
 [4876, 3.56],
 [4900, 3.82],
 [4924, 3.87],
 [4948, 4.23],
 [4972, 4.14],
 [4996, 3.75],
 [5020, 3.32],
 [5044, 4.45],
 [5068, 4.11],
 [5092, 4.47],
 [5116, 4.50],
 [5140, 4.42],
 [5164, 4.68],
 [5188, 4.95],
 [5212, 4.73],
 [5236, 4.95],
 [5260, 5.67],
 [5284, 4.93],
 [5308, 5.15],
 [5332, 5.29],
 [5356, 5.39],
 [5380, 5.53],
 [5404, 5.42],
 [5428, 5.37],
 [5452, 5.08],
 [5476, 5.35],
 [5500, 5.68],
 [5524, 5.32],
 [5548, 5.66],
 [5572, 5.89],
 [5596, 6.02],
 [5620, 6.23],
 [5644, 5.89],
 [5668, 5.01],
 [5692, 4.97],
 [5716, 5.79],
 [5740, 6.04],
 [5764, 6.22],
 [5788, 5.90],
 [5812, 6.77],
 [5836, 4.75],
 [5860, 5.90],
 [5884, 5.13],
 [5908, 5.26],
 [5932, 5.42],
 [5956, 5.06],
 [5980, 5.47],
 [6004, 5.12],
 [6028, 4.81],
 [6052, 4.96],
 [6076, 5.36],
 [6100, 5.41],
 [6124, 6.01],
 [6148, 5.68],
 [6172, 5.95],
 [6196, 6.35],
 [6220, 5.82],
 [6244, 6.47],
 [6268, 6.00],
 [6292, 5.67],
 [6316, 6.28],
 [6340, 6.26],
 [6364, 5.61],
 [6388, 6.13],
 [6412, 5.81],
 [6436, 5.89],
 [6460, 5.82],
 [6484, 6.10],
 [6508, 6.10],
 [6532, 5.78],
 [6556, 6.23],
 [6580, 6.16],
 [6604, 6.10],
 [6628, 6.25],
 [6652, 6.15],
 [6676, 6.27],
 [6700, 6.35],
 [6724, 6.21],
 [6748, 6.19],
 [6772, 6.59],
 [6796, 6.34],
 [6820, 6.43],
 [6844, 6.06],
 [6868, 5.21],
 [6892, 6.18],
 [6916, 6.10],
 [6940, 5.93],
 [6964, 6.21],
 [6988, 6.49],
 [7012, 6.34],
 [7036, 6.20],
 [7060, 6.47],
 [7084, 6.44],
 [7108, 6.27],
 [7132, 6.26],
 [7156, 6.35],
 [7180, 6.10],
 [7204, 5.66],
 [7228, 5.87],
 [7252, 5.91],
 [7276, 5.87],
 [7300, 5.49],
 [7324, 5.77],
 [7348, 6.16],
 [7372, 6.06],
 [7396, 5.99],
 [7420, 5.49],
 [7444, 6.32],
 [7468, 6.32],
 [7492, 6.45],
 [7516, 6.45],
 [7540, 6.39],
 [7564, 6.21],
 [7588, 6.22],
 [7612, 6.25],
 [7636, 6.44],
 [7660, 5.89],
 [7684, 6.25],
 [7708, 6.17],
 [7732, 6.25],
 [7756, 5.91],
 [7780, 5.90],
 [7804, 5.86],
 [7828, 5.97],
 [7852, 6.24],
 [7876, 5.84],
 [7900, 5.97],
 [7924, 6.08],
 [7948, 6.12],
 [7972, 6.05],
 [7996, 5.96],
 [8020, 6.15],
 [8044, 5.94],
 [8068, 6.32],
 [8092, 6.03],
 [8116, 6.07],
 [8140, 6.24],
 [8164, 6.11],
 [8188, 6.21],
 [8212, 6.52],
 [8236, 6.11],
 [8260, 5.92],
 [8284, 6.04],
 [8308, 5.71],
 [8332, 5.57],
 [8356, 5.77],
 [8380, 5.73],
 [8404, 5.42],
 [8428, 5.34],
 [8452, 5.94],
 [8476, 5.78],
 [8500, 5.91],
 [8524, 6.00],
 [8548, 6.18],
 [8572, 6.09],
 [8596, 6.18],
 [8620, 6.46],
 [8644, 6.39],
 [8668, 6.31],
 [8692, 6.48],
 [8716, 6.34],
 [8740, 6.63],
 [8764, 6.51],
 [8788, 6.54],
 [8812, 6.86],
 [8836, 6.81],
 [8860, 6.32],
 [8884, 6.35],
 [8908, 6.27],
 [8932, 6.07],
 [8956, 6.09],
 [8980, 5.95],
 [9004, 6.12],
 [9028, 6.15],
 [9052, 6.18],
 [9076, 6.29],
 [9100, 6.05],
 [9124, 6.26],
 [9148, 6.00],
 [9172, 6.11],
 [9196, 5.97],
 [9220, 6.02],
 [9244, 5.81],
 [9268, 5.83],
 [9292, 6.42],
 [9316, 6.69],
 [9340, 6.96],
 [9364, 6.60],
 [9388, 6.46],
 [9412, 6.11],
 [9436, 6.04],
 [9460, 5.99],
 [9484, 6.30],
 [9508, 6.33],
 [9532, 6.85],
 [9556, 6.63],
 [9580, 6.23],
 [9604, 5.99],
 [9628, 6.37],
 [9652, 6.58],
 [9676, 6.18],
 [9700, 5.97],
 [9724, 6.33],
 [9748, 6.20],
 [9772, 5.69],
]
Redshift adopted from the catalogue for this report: 0.166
